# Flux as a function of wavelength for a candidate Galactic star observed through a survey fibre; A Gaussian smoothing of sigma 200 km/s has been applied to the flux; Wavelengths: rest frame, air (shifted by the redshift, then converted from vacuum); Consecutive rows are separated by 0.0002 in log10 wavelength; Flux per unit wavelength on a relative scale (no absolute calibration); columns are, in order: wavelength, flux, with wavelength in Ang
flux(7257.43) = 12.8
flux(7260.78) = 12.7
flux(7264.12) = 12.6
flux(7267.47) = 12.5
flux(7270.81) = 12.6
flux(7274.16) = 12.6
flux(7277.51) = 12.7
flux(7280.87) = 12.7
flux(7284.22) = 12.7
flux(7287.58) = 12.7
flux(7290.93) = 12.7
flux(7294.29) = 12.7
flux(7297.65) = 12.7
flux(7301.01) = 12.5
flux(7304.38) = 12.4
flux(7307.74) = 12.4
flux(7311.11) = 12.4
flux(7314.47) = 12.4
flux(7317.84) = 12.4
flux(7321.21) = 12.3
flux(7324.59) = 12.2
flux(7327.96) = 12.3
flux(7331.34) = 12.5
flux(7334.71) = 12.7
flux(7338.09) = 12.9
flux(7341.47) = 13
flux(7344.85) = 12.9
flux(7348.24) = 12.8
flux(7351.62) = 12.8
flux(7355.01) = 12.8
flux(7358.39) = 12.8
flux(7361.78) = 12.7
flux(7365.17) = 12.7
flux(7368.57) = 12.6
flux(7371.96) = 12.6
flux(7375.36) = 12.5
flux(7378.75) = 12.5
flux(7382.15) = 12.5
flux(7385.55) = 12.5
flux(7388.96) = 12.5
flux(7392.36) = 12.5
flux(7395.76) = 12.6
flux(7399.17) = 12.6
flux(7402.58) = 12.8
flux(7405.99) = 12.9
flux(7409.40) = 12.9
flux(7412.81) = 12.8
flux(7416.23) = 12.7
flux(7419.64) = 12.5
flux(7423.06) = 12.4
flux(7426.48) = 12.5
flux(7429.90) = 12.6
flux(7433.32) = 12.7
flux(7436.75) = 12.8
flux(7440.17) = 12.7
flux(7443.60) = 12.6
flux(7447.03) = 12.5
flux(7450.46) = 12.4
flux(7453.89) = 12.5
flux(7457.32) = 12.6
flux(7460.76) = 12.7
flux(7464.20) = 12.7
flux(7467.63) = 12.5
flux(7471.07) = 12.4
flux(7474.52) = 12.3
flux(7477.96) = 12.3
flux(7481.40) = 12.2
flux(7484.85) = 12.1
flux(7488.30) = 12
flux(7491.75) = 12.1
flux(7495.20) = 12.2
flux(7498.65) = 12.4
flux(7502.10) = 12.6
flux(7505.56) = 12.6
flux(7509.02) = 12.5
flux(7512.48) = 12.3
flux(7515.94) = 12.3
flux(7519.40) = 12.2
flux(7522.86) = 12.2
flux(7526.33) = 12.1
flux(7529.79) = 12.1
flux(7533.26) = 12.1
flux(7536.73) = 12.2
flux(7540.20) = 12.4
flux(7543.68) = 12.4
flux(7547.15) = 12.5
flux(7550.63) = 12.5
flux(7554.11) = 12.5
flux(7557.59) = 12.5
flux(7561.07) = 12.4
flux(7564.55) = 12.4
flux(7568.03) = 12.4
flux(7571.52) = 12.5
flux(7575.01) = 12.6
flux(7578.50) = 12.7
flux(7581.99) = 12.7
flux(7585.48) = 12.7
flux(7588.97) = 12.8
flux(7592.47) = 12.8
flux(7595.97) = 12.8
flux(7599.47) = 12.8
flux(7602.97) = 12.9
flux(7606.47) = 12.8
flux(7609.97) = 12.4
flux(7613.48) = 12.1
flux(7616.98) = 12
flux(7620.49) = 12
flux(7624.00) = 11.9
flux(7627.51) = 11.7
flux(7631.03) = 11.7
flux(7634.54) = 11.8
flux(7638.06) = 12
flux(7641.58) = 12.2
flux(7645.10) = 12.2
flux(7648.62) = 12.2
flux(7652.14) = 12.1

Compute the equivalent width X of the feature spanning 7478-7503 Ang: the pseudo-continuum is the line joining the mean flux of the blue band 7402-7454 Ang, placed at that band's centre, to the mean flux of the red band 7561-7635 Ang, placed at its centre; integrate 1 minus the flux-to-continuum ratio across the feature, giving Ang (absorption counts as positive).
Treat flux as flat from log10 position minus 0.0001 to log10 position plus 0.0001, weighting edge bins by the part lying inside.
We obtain 0.7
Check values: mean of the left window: 12.6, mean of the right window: 12.4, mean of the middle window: 12.2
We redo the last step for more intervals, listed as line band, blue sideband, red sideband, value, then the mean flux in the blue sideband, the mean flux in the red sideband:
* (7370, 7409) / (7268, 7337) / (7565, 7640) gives -0.3 Ang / 12.5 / 12.4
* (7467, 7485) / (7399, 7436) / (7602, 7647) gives 0.3 Ang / 12.7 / 12.1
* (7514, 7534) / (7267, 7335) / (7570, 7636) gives 0.4 Ang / 12.5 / 12.4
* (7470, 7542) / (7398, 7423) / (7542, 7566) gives 1.6 Ang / 12.7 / 12.5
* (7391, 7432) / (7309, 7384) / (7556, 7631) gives -0.3 Ang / 12.6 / 12.5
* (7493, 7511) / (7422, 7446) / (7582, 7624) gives 0.2 Ang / 12.6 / 12.5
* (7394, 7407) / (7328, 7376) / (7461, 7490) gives -0.1 Ang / 12.7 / 12.3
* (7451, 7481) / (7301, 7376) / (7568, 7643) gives 0.0 Ang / 12.6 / 12.4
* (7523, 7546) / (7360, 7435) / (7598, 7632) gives 0.3 Ang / 12.6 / 12.2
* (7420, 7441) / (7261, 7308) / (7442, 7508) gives -0.3 Ang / 12.6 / 12.4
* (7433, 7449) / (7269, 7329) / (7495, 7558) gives -0.3 Ang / 12.5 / 12.3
